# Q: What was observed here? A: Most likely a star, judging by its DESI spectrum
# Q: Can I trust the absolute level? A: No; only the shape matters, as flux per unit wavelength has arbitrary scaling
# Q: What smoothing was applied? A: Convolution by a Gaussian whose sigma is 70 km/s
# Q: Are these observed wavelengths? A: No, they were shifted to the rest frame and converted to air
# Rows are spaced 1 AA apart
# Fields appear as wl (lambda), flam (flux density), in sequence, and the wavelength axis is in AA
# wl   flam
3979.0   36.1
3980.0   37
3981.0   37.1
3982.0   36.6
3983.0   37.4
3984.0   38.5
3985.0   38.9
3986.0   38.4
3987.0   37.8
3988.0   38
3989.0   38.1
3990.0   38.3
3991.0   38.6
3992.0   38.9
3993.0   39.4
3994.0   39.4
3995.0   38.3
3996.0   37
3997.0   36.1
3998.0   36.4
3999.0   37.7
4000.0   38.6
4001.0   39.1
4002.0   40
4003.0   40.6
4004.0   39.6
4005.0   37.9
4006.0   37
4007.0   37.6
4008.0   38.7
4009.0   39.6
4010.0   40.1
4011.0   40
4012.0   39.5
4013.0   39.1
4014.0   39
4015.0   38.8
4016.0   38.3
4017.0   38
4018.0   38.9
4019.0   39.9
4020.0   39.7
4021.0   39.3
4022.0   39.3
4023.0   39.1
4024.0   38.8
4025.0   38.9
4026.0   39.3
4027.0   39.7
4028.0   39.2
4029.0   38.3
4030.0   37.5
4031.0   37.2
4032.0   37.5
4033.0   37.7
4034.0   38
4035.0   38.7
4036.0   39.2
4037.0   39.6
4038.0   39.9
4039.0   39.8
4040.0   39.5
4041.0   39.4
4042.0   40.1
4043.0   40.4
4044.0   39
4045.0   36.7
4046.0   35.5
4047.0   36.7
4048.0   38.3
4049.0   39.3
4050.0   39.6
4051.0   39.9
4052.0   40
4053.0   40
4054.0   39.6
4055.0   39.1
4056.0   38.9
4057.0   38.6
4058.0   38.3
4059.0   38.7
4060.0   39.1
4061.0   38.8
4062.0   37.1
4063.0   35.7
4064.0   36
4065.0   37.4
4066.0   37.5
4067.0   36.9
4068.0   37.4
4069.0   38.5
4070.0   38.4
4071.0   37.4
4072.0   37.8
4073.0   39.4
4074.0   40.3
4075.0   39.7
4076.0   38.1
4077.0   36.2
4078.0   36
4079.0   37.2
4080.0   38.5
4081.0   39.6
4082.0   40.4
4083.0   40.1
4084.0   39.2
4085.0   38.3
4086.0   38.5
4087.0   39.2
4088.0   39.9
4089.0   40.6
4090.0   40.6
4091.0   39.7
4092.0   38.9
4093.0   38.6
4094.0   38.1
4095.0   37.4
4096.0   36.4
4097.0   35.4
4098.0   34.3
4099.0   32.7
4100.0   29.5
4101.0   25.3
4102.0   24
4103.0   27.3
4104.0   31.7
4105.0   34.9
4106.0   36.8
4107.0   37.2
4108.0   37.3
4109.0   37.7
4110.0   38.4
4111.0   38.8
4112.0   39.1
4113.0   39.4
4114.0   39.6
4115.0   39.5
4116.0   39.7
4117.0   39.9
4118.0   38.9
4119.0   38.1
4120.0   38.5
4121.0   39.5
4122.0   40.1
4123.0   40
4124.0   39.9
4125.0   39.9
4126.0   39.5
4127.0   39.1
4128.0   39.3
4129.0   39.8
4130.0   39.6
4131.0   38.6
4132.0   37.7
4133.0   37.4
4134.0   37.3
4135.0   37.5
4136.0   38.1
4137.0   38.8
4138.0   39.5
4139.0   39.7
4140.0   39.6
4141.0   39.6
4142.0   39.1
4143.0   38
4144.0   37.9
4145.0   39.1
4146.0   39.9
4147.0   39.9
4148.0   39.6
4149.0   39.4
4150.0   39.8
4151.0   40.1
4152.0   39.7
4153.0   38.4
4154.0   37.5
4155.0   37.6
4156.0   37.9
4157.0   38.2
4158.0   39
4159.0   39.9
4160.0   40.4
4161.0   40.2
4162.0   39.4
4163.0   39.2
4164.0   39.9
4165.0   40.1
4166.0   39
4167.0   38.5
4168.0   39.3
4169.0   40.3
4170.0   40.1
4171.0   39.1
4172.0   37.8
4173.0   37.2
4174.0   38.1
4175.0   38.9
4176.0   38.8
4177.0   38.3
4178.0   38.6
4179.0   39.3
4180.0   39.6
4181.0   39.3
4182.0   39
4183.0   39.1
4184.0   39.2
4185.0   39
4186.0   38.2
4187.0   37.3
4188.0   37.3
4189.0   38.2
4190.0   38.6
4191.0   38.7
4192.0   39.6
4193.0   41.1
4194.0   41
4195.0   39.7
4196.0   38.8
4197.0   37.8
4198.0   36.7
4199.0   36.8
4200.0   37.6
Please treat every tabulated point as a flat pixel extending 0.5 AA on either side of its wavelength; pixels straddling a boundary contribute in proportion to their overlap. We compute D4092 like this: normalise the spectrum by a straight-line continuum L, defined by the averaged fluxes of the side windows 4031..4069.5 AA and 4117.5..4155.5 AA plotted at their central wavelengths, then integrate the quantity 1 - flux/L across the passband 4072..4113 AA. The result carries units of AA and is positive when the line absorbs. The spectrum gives 2.0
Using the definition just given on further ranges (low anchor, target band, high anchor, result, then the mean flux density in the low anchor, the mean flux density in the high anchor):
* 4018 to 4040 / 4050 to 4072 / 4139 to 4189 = 0.4 AA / 38.9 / 39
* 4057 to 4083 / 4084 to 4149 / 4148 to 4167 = 1.6 AA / 38.1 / 39.2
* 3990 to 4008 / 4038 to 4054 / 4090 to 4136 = -0.5 AA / 38.4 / 37.1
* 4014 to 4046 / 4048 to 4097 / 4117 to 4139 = 0.5 AA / 38.8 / 39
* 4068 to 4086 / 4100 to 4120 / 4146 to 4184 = 1.5 AA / 38.5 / 39.1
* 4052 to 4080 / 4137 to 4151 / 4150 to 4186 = -0.2 AA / 38.1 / 39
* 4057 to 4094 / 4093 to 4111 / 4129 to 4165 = 2.1 AA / 38.4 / 39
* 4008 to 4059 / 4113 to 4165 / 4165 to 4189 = -0.4 AA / 38.9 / 38.8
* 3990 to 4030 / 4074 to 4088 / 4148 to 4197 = 0.1 AA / 38.8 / 39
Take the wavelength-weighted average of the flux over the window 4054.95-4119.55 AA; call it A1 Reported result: 37.3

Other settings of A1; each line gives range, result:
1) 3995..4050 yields 38.7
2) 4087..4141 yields 37.5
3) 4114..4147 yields 39.1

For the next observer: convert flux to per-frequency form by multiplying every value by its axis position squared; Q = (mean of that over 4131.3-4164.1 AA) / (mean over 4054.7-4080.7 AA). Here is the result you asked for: 1.1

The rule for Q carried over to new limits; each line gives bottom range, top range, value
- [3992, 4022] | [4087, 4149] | 1.03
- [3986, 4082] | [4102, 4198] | 1.06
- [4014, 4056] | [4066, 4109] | 0.97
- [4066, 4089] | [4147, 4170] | 1.06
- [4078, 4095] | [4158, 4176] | 1.04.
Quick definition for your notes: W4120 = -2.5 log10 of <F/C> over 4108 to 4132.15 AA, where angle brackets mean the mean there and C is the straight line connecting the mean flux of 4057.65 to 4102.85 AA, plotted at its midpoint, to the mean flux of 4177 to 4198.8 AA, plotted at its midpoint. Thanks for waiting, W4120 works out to -0.04 mag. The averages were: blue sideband 37.2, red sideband 38.8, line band 39.2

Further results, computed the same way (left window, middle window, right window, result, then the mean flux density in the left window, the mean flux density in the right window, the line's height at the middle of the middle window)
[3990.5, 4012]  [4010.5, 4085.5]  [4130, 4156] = 0.00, 38.6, 38.8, 38.7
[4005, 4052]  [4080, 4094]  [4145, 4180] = -0.01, 38.8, 39.1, 38.9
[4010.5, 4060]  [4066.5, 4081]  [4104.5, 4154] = 0.02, 38.9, 38.9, 38.9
